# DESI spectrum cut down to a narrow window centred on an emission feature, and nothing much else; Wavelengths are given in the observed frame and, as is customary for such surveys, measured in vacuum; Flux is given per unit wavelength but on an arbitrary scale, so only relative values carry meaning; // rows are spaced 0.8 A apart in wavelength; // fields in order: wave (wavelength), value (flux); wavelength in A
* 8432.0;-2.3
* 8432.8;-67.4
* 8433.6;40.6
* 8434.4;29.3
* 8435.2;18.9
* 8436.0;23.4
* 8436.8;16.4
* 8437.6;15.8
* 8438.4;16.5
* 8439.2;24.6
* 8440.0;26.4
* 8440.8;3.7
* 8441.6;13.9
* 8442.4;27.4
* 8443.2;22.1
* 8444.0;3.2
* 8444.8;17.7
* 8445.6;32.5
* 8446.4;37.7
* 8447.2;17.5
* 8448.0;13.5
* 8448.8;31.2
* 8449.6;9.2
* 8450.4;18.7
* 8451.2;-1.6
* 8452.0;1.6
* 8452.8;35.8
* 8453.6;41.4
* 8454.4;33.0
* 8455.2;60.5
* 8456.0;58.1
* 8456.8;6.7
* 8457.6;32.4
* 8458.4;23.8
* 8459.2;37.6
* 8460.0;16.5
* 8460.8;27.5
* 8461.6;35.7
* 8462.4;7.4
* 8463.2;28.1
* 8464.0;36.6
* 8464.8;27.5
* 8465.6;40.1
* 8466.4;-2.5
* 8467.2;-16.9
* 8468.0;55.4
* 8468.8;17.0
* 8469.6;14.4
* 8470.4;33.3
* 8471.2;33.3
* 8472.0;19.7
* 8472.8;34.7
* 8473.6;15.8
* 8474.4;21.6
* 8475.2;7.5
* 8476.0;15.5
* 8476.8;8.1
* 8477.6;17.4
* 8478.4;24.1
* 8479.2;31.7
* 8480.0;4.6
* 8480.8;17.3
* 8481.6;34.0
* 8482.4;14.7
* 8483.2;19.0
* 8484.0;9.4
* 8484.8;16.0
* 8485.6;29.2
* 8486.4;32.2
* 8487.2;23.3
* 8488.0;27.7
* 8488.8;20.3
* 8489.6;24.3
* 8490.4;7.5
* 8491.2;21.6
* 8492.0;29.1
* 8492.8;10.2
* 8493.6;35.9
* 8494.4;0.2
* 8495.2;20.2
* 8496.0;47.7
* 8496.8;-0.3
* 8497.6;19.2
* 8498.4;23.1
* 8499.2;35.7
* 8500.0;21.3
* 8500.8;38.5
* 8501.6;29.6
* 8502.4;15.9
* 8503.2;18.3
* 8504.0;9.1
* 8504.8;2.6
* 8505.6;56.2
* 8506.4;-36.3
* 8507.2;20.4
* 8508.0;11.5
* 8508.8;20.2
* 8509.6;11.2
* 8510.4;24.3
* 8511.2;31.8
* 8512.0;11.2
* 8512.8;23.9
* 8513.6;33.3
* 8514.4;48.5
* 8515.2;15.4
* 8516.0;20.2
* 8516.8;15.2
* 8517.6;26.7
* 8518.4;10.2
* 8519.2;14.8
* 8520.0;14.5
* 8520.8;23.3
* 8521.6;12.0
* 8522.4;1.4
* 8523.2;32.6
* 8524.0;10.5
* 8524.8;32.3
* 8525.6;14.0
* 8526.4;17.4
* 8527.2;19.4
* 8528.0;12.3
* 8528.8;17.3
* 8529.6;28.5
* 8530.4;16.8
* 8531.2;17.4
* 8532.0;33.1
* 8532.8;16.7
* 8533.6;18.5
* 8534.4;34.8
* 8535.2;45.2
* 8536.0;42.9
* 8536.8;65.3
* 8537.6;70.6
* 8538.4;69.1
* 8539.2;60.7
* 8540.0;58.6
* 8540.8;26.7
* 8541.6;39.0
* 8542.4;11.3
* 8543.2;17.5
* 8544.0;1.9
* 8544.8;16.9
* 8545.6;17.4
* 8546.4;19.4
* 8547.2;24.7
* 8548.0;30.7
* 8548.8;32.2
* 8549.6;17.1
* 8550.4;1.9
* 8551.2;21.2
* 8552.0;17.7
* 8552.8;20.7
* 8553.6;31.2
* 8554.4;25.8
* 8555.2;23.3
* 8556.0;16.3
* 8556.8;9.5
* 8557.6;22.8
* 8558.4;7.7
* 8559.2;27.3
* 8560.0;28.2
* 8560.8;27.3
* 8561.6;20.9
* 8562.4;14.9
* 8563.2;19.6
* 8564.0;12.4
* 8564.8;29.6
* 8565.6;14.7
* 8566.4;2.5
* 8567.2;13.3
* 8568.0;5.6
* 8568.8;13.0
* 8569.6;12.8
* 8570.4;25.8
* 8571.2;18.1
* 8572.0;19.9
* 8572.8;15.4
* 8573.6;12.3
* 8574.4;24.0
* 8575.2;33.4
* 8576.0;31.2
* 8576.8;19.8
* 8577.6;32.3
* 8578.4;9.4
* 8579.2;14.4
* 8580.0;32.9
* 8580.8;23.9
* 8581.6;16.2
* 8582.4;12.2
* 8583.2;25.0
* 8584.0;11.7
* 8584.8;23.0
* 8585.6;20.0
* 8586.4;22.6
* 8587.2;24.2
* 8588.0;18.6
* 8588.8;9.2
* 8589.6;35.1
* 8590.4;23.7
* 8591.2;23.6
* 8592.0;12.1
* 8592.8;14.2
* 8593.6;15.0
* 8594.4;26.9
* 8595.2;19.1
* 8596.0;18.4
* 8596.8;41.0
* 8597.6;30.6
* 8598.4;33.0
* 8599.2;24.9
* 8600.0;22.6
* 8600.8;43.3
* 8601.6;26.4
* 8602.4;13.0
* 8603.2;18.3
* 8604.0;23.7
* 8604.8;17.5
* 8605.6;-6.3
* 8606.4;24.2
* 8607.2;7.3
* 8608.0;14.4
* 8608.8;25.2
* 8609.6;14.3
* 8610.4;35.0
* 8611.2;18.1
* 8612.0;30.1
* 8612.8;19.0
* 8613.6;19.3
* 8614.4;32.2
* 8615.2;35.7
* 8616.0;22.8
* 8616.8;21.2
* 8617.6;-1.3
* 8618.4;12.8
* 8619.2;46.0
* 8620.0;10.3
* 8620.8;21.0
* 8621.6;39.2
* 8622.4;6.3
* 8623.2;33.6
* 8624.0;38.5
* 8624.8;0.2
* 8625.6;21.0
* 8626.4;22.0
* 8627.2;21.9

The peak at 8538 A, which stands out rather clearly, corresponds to H-beta 4861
